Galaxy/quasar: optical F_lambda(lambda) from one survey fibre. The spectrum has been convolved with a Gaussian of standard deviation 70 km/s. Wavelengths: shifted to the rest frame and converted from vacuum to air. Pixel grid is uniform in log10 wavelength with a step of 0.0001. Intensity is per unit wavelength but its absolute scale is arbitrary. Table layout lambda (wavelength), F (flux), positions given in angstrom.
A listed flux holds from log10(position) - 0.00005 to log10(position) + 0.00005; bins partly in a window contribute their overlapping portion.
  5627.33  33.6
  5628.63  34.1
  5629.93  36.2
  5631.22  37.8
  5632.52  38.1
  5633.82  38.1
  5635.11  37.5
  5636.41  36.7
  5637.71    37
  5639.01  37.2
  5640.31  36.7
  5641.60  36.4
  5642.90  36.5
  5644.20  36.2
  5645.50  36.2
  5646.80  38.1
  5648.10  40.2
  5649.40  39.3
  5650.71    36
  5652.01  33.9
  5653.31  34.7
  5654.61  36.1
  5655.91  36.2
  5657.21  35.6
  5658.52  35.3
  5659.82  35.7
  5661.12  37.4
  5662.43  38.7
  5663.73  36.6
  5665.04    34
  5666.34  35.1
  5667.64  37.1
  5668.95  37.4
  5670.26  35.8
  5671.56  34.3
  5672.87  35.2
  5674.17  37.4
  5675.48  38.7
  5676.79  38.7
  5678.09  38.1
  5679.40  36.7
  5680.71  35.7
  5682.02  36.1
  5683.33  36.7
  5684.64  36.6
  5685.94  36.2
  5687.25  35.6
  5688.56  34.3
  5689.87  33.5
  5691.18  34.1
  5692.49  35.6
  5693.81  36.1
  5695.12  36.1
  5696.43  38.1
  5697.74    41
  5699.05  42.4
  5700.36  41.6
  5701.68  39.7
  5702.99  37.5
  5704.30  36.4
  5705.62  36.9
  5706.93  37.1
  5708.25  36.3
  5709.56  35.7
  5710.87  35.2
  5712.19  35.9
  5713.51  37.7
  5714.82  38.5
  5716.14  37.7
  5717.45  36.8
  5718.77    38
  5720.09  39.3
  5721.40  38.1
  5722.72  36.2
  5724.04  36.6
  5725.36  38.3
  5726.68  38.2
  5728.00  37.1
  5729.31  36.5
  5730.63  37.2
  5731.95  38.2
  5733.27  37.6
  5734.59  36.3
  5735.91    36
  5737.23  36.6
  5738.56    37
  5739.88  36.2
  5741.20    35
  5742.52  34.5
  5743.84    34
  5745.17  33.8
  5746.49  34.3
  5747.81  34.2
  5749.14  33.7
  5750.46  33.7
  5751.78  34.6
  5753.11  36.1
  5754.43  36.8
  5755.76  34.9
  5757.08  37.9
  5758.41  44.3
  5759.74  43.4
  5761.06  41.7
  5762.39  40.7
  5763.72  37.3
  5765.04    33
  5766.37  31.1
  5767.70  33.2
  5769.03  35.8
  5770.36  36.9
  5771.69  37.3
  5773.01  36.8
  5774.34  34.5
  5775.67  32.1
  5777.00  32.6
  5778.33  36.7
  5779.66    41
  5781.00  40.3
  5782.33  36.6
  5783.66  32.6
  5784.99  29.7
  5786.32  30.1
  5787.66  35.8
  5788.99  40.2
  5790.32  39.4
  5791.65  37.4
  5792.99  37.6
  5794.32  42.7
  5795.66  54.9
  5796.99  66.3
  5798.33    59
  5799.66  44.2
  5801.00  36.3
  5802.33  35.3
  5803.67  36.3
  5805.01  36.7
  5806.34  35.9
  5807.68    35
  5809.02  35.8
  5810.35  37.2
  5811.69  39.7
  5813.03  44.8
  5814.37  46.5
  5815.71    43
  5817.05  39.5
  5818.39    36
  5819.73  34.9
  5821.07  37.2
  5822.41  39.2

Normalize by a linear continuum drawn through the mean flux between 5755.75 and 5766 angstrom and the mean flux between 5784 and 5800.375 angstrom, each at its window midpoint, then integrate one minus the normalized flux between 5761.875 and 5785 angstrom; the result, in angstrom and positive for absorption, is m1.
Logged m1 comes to 2.9 angstrom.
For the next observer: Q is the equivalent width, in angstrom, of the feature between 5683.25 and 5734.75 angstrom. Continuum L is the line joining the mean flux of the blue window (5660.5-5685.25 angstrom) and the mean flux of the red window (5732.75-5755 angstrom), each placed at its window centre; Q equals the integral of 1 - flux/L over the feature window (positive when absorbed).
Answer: -1.8 angstrom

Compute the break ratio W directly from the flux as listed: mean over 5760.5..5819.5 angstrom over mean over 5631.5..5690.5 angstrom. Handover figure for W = 1.1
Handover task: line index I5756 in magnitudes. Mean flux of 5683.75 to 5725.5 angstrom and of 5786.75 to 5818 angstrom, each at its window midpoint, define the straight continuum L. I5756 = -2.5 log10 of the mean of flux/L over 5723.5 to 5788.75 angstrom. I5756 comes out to 0.10 mag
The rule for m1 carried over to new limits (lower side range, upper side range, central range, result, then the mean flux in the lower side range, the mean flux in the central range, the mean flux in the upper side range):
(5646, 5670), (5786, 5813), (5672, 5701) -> 0.3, 36.5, 37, 41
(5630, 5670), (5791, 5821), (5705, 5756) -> 3.7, 36.7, 36.3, 41.5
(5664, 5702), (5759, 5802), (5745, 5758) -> 1.1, 36.8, 35.2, 39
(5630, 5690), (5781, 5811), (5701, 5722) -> 0.3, 36.6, 37.3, 39.8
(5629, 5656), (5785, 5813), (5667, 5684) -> 0.4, 36.9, 36.7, 40.6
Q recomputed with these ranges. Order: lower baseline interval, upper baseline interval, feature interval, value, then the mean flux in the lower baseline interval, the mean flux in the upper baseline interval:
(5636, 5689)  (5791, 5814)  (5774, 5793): 2.58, 36.5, 42.1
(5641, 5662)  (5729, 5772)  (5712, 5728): -0.55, 36.5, 36.3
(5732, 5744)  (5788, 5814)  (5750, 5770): 0.57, 36.1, 41.8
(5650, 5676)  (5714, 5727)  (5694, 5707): -0.52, 36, 37.8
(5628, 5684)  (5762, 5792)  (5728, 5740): -0.30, 36.6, 35.6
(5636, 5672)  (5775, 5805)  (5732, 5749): 1.35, 36.5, 39.8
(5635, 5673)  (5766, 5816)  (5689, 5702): -0.19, 36.4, 38.9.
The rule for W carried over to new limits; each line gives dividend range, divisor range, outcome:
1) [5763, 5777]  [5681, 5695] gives 0.98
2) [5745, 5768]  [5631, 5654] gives 0.99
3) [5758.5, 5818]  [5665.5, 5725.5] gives 1.05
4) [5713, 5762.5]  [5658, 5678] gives 1.01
